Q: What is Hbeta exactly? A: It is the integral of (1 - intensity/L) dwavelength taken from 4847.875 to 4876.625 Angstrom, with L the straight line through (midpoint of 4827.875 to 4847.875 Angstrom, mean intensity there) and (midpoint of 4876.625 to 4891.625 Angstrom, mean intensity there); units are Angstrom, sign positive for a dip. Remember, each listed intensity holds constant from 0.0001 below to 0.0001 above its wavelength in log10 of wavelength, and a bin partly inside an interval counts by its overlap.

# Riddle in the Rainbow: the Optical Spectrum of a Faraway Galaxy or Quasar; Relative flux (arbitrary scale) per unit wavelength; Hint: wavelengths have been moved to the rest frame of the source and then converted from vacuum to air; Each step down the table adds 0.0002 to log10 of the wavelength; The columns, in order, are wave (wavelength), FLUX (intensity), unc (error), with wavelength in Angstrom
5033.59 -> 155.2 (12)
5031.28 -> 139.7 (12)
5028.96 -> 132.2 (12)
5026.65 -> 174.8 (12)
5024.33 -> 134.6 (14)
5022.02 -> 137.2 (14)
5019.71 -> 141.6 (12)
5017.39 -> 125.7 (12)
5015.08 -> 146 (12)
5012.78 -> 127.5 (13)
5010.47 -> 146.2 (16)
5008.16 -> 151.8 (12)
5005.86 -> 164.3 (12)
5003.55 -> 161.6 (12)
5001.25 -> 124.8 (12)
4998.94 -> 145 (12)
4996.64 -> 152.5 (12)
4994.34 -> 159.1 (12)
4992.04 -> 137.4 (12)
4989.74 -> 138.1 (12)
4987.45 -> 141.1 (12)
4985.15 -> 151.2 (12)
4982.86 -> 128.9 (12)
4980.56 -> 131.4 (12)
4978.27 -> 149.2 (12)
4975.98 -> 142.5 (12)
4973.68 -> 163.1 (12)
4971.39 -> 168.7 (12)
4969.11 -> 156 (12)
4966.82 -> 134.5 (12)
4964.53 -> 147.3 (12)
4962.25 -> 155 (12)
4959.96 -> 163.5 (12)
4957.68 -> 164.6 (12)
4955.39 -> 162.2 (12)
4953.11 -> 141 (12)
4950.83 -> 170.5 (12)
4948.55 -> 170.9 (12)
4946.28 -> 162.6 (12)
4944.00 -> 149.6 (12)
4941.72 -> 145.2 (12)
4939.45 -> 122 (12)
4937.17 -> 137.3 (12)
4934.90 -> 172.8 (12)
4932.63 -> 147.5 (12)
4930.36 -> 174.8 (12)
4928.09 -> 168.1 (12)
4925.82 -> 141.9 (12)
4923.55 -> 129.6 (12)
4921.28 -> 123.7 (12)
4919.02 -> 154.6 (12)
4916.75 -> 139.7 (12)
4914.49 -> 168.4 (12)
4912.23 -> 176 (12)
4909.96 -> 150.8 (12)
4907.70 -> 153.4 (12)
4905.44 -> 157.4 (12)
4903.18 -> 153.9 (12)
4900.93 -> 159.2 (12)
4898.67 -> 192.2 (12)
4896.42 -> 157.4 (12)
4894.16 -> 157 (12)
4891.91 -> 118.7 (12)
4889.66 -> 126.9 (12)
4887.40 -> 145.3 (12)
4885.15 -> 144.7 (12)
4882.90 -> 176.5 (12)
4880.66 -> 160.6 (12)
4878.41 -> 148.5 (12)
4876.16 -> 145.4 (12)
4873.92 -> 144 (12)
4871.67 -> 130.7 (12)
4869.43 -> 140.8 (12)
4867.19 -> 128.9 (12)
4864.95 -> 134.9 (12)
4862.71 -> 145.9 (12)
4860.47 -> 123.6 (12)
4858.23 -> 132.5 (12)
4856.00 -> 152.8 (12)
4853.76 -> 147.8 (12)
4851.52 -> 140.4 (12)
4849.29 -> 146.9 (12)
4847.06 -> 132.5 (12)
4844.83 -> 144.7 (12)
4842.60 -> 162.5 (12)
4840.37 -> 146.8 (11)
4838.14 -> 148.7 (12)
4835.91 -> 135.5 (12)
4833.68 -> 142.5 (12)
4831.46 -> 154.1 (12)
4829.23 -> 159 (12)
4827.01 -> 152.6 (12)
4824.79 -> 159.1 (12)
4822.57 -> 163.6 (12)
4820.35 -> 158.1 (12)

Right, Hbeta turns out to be 1.7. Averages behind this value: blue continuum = 148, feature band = 139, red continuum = 148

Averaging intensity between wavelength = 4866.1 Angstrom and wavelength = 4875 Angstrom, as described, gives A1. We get 136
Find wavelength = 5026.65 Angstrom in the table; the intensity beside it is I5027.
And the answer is 174.8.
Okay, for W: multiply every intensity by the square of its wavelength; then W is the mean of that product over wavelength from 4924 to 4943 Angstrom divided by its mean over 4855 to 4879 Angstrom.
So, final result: 1.11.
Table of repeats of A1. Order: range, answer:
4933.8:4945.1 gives 145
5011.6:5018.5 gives 133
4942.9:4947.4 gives 156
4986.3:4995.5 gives 144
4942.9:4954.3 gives 159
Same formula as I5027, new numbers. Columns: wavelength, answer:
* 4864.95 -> 134.9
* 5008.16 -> 151.8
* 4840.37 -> 146.8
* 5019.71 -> 141.6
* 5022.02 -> 137.2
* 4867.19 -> 128.9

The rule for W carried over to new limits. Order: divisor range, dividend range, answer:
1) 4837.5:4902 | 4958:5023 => 1.05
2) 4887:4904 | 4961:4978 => 1.04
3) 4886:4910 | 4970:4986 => 1.01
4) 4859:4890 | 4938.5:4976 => 1.12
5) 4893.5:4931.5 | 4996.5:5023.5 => 0.95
